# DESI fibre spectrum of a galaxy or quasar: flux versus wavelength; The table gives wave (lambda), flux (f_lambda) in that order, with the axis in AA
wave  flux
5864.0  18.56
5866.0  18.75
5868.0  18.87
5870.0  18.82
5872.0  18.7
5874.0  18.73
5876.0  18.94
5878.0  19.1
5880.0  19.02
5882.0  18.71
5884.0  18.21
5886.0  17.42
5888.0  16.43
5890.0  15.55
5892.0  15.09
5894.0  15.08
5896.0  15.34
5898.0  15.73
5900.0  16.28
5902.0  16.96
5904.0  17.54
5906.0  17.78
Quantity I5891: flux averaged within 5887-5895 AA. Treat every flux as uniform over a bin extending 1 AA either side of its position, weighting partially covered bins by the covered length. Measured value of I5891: 15.5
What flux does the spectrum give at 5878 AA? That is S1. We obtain 19.1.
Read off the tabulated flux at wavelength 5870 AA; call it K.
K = 18.82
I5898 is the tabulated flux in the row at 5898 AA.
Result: 15.73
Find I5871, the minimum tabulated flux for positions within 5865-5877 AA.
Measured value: 18.7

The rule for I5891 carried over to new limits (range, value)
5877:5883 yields 18.9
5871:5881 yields 18.9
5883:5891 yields 16.9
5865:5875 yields 18.8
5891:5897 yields 15.2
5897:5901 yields 16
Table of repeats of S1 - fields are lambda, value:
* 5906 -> 17.78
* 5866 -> 18.75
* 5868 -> 18.87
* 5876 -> 18.94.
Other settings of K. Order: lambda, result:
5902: 16.96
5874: 18.73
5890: 15.55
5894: 15.08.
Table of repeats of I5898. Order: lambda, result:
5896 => 15.34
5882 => 18.71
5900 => 16.28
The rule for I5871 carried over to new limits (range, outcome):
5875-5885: 18.21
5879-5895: 15.08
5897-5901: 15.73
